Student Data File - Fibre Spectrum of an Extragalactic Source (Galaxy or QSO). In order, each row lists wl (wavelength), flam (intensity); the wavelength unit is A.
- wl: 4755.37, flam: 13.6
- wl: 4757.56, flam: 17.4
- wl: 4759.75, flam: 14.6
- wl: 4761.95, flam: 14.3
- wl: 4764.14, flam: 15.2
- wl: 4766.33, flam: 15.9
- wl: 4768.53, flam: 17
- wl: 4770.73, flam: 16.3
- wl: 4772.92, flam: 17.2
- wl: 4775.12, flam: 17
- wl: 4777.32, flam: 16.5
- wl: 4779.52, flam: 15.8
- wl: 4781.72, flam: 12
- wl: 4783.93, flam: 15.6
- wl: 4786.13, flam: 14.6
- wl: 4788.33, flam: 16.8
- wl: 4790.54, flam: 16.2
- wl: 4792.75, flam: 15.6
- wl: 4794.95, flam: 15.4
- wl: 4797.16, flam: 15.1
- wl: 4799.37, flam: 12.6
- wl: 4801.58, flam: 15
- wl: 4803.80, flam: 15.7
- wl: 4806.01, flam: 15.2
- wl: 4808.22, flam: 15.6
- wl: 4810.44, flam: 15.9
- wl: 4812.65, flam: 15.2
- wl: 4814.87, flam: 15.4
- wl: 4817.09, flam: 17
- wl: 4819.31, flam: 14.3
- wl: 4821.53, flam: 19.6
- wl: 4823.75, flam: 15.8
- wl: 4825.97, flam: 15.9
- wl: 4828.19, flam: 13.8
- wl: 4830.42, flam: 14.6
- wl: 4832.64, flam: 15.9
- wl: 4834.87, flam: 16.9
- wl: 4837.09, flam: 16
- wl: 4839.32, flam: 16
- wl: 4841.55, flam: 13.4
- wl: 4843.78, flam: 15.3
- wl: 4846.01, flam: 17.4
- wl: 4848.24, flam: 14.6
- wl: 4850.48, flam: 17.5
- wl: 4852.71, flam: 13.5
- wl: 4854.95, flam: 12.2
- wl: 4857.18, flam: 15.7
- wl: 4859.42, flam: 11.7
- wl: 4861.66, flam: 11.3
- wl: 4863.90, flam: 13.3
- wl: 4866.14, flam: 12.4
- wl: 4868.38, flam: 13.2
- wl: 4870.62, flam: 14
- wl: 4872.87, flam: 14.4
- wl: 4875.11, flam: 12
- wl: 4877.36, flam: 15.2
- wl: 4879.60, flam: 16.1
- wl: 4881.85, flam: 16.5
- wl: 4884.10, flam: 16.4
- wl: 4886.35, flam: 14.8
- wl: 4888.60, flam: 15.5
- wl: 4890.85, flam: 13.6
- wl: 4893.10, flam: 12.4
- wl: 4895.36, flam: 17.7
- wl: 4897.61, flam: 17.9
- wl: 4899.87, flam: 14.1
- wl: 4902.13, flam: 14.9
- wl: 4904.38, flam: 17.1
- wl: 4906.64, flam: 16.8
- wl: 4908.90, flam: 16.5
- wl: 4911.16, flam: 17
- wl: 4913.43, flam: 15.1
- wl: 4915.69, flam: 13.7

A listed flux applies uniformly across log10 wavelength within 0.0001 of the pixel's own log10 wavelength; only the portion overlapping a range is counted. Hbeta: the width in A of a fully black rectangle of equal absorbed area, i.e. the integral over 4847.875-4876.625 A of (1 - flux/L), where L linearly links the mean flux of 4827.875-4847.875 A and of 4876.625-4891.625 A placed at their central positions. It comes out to 3.7 A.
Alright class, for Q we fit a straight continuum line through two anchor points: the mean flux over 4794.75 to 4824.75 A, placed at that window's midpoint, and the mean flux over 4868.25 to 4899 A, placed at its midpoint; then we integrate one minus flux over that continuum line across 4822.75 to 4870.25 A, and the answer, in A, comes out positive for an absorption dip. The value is 2.3 A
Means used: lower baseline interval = 15.6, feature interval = 14.6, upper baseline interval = 15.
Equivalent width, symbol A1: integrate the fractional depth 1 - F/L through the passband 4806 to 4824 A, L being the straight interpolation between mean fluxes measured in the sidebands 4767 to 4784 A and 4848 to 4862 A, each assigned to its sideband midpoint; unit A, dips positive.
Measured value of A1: -1.4 A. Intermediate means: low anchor 15.9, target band 16.1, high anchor 13.9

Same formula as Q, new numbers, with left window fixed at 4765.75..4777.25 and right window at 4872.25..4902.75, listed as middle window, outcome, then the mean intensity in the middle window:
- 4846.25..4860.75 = 1.2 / 14.3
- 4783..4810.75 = 1.8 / 15.3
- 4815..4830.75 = 0.1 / 15.9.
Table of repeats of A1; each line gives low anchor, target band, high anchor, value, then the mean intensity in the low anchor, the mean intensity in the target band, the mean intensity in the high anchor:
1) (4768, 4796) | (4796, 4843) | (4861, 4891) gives -0.9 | 15.8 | 15.5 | 14.3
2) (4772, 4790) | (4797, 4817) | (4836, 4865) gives 0.1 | 15.7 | 15.2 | 14.4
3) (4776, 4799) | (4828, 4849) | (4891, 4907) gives 0.0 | 15.3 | 15.5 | 15.7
